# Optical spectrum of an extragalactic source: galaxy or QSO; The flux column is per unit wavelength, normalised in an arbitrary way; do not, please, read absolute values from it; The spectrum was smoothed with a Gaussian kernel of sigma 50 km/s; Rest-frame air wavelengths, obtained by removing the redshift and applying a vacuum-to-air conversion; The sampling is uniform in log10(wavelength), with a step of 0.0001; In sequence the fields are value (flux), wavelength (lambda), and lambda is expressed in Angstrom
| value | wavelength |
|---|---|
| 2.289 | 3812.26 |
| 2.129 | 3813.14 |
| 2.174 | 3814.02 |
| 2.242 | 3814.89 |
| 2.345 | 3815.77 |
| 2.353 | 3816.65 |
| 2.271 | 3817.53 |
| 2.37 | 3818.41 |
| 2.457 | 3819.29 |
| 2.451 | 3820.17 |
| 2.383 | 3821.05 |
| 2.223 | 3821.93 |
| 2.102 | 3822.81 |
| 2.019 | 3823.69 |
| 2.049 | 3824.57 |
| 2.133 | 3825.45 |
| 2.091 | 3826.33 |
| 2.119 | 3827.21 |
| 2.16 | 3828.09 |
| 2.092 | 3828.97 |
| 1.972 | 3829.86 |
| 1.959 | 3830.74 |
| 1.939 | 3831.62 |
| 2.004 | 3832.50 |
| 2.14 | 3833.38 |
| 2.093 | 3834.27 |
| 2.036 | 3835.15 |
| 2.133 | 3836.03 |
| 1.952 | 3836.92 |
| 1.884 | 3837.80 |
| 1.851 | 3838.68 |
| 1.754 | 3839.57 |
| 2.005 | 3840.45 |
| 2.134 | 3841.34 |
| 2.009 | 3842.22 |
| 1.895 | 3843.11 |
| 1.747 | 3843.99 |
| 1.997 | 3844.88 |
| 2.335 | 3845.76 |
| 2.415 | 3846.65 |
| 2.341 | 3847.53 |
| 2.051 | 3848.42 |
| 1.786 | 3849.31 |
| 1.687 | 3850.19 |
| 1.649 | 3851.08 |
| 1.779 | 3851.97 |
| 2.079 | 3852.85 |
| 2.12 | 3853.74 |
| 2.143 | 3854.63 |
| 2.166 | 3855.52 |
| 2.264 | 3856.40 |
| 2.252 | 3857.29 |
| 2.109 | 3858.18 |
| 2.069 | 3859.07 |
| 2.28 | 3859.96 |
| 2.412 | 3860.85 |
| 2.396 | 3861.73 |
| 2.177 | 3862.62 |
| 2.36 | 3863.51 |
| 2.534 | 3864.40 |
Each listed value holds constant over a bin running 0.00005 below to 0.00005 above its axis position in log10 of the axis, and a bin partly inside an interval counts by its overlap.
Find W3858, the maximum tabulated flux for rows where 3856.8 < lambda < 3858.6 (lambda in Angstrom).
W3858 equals 2.252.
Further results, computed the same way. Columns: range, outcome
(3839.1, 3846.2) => 2.335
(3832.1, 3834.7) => 2.14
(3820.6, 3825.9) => 2.383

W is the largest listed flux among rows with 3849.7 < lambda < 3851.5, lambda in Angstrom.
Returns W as 1.687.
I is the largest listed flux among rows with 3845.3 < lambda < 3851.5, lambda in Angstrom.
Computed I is 2.415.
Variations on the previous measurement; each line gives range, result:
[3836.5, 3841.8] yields 2.134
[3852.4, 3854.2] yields 2.12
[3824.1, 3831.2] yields 2.16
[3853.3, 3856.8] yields 2.264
